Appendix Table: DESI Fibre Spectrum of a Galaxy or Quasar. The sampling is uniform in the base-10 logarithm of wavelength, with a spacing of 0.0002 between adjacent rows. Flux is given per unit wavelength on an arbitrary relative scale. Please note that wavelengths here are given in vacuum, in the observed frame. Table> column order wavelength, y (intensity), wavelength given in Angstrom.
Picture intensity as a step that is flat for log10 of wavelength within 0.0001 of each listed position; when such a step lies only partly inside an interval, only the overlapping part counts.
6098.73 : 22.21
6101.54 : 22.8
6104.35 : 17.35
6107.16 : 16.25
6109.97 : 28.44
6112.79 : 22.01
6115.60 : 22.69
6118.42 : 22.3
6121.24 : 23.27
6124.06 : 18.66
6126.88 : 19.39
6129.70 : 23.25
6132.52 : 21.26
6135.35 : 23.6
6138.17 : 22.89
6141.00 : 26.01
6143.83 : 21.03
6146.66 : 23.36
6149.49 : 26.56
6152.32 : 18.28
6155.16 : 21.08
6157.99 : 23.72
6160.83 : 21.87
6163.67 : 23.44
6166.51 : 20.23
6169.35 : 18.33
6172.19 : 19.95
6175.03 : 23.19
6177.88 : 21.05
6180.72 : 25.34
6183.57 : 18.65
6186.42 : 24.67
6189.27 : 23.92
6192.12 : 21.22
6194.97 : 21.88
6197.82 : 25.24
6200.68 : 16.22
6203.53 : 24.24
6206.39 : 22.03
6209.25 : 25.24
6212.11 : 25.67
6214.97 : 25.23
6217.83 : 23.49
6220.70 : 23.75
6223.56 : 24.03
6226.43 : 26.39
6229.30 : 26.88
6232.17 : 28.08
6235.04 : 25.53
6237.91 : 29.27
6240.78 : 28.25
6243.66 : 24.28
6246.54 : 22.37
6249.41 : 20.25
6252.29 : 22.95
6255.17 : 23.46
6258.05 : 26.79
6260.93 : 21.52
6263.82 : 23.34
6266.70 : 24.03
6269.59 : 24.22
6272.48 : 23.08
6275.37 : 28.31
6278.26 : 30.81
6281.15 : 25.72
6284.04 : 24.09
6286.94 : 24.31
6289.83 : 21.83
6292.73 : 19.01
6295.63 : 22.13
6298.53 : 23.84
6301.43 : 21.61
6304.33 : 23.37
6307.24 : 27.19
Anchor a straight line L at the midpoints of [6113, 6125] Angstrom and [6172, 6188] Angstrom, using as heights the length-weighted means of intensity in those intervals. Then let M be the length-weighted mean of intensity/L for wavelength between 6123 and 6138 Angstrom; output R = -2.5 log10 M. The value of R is 0.03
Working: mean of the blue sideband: 21.9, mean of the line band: 21.4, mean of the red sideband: 22.3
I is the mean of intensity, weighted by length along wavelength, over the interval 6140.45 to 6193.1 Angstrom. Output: 22.1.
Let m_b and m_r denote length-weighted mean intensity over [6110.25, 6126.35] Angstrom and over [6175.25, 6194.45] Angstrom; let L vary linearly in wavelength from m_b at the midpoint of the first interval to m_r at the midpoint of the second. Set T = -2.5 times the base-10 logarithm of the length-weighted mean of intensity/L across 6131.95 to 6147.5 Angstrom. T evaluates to -0.04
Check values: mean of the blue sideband 22.1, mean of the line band 23.1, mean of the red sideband 22.5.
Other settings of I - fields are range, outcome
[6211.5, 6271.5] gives 24.7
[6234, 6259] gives 24.7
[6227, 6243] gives 27.4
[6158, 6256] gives 23.4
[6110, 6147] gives 22.5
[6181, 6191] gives 22.7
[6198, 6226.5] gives 23.6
